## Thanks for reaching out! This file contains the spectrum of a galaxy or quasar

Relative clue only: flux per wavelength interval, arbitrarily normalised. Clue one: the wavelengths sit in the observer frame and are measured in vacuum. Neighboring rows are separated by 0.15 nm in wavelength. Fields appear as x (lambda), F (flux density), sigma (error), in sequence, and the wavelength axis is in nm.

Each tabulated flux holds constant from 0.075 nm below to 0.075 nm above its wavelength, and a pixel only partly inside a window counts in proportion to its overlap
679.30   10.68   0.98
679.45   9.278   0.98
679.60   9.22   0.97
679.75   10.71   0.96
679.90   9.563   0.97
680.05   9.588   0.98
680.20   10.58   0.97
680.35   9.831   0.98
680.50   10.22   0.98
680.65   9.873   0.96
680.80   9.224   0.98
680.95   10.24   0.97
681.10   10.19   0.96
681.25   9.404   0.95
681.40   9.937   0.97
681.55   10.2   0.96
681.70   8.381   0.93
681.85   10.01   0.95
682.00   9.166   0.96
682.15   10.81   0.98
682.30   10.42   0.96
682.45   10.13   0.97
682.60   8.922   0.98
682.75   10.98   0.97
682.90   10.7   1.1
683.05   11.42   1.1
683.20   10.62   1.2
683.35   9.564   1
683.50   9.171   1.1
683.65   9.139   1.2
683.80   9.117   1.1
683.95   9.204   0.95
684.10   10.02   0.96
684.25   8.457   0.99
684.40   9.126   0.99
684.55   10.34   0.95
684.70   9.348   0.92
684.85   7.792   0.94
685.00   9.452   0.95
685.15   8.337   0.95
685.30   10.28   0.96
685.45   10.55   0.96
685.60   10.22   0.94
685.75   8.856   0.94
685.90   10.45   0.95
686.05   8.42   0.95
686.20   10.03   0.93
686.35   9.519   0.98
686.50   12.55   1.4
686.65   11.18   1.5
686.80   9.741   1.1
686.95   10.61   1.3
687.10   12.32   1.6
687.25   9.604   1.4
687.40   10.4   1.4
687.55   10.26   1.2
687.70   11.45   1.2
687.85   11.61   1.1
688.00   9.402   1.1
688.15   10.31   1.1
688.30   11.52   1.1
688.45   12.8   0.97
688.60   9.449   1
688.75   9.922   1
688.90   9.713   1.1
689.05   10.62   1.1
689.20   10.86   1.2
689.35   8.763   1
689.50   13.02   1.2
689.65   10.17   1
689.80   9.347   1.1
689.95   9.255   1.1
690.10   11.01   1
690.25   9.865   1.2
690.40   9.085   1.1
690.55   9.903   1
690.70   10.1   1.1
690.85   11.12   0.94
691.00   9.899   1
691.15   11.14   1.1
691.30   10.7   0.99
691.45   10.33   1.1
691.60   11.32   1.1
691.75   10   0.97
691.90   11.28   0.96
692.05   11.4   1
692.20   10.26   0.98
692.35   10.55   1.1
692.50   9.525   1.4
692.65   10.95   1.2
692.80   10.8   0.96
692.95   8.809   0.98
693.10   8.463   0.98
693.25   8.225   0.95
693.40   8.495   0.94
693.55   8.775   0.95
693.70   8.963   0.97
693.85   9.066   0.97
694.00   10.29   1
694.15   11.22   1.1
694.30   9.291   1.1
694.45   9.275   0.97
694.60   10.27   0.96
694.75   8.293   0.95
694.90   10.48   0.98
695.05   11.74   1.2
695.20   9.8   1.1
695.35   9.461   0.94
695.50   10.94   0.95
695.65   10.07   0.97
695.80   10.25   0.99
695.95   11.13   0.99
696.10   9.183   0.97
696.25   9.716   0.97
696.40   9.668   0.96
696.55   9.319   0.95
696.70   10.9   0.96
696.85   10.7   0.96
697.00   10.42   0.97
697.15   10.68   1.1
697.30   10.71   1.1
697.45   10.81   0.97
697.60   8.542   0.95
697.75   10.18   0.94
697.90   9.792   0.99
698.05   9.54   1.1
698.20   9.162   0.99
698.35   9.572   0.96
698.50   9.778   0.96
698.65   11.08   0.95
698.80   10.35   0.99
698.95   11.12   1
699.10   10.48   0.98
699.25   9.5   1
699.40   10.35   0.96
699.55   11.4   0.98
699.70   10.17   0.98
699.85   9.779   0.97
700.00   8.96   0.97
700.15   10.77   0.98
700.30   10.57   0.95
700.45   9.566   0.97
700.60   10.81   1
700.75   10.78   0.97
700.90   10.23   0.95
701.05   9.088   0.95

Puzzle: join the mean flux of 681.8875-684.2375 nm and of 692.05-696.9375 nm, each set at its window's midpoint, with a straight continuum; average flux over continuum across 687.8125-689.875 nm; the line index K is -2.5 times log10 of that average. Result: -0.07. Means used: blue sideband 9.92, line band 10.5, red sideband 9.87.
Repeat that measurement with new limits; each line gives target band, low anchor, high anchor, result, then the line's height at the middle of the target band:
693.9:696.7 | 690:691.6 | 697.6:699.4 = 0.011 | 10.1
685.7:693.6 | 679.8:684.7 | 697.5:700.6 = -0.037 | 9.93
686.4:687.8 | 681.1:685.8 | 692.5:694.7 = -0.135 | 9.62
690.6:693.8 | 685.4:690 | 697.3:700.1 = 0.025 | 10.3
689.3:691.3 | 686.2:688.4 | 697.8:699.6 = 0.036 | 10.6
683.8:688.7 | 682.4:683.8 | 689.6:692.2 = 0.006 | 10.2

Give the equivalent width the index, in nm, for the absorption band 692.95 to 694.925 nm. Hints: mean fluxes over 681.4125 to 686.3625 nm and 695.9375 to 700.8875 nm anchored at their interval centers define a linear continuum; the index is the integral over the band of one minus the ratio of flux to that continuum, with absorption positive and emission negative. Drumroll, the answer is 0.15 nm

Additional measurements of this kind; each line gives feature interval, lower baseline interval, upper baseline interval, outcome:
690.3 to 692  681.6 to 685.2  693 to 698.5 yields -0.12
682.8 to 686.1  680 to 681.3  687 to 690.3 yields 0.20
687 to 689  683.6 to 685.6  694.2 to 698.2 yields -0.23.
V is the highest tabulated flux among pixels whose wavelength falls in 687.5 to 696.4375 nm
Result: 13.02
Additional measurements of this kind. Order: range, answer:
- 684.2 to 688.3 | 12.55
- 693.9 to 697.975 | 11.74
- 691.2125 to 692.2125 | 11.4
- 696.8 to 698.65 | 11.08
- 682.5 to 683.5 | 11.42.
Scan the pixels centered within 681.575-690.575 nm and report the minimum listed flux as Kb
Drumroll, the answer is 7.792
